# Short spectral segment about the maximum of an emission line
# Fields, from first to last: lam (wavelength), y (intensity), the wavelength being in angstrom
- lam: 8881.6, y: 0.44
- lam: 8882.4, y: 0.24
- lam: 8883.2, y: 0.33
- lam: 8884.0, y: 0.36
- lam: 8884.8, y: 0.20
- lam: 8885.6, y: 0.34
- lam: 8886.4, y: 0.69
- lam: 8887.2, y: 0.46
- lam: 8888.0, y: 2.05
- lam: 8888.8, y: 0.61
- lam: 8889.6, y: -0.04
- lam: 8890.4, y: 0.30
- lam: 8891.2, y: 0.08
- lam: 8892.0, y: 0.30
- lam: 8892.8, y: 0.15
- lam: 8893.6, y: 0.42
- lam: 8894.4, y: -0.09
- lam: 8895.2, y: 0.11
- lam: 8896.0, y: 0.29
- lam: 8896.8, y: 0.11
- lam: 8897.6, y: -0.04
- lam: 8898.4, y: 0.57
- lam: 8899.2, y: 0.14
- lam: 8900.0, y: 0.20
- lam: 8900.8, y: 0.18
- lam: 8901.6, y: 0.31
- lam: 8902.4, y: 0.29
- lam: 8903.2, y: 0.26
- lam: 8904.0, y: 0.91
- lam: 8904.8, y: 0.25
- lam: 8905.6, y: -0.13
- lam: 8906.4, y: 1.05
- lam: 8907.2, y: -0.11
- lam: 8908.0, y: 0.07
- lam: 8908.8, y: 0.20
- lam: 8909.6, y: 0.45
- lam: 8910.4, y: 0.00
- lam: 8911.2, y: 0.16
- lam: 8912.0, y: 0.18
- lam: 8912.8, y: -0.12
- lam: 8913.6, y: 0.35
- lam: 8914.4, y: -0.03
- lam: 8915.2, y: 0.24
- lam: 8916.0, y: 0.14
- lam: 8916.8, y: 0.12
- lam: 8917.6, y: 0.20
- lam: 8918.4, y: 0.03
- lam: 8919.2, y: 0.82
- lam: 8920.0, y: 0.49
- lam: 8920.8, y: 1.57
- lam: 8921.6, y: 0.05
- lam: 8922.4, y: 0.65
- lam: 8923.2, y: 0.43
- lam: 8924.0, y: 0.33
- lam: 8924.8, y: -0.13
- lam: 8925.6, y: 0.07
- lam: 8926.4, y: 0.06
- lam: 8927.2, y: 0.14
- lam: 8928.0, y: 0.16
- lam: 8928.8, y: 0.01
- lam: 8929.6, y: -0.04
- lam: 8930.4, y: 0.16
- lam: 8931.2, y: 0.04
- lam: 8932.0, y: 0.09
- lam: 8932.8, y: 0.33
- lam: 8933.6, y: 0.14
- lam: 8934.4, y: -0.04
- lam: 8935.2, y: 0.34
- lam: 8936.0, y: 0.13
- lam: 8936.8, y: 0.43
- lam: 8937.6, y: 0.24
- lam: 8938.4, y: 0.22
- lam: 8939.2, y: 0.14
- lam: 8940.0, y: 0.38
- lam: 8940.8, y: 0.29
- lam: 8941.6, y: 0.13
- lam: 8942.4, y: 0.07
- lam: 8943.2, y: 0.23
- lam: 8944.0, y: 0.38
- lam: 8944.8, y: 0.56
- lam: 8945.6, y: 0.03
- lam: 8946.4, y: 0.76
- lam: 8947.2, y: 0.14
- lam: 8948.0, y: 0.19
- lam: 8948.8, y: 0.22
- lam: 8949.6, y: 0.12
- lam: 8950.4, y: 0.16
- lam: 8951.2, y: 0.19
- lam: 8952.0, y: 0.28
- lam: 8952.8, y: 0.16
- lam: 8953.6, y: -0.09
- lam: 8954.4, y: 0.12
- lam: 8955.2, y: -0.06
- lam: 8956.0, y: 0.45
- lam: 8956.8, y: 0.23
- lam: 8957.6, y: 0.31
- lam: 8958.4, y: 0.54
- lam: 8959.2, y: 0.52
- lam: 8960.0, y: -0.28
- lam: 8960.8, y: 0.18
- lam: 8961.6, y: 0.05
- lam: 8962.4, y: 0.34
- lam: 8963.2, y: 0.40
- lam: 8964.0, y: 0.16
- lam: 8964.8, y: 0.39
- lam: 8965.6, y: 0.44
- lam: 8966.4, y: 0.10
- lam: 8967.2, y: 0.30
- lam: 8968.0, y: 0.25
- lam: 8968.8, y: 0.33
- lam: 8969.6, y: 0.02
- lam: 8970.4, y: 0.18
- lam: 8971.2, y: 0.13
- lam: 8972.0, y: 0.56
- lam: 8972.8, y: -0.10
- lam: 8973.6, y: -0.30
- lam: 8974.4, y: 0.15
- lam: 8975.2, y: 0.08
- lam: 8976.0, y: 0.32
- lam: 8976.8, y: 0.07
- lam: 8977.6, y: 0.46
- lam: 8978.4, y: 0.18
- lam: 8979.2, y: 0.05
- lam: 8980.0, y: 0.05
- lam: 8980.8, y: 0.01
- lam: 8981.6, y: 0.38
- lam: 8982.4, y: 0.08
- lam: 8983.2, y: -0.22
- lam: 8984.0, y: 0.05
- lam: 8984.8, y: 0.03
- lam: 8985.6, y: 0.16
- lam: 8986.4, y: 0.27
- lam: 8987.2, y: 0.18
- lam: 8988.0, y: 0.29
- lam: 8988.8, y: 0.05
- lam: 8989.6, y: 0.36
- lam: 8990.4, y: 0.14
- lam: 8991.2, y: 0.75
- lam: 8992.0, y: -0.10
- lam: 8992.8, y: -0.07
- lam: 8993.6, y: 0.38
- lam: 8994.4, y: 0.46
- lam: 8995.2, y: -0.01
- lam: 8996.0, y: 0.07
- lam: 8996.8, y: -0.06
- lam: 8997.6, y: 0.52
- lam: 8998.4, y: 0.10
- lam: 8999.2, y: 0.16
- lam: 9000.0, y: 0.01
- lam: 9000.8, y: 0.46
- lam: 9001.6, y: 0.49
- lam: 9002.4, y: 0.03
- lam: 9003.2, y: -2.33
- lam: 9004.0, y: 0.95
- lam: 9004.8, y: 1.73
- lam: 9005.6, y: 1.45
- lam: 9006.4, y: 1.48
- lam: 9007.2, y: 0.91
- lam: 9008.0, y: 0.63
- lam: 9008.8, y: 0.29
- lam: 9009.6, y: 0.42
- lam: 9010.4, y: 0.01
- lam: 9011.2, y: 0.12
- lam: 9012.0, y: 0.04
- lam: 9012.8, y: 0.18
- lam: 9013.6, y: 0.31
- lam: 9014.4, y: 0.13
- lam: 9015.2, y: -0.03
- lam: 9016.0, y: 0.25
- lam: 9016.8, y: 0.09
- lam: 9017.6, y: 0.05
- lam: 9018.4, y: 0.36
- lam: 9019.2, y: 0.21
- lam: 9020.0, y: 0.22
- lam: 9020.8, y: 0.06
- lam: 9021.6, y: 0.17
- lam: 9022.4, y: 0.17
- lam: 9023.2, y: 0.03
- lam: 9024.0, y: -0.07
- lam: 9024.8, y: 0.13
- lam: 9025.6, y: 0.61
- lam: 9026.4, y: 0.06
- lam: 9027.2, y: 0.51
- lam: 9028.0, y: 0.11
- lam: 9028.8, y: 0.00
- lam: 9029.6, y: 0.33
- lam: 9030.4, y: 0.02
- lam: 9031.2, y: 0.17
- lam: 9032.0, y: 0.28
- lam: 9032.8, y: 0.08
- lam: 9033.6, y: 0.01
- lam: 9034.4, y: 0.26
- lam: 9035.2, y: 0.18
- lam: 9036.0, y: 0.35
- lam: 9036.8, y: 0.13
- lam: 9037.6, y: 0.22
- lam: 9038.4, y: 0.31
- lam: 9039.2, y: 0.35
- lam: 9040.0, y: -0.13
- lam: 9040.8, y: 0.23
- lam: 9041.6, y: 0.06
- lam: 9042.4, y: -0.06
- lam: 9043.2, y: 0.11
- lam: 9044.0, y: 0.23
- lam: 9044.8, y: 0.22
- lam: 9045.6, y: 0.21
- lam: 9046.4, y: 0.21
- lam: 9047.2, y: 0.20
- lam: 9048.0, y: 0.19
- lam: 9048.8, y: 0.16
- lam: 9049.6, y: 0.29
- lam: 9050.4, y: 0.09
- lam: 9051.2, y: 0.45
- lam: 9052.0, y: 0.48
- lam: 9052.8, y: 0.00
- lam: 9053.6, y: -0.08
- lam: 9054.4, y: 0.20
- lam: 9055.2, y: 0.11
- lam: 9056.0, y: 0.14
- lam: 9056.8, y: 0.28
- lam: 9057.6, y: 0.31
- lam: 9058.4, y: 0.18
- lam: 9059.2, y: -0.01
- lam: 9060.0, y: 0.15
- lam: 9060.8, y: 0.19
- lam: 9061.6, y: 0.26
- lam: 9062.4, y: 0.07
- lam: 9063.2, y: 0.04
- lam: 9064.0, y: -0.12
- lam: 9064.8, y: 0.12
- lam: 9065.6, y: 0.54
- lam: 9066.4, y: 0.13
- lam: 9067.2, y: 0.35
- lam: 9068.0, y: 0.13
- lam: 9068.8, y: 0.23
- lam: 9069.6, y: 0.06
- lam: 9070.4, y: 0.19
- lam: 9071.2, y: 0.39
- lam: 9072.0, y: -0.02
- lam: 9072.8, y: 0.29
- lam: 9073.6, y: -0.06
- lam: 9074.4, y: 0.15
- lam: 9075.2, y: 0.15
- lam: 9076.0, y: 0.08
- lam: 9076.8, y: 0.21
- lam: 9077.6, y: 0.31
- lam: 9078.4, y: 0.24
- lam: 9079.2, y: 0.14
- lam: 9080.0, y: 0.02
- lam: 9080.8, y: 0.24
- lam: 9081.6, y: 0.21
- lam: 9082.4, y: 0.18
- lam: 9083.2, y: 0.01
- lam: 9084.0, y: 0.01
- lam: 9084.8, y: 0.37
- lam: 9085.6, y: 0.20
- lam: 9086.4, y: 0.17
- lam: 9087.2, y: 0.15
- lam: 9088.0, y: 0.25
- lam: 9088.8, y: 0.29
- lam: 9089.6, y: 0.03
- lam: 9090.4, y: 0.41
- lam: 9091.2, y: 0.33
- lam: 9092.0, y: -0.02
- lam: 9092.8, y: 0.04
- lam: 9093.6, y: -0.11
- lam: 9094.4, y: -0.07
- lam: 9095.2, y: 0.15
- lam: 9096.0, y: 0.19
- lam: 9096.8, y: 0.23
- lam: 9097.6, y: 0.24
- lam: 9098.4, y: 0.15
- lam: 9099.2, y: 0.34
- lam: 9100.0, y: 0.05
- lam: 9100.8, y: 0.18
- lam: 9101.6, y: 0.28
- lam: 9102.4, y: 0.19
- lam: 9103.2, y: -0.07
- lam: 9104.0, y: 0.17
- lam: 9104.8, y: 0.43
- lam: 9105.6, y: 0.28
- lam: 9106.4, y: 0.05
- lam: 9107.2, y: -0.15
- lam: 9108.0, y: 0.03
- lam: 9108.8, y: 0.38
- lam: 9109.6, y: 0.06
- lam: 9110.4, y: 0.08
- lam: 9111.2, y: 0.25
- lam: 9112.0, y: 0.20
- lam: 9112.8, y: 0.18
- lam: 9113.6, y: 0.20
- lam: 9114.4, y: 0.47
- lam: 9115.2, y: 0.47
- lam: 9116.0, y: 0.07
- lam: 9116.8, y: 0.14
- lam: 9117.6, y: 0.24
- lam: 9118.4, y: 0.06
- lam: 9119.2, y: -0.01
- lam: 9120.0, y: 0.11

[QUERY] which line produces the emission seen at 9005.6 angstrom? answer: H-beta 4861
